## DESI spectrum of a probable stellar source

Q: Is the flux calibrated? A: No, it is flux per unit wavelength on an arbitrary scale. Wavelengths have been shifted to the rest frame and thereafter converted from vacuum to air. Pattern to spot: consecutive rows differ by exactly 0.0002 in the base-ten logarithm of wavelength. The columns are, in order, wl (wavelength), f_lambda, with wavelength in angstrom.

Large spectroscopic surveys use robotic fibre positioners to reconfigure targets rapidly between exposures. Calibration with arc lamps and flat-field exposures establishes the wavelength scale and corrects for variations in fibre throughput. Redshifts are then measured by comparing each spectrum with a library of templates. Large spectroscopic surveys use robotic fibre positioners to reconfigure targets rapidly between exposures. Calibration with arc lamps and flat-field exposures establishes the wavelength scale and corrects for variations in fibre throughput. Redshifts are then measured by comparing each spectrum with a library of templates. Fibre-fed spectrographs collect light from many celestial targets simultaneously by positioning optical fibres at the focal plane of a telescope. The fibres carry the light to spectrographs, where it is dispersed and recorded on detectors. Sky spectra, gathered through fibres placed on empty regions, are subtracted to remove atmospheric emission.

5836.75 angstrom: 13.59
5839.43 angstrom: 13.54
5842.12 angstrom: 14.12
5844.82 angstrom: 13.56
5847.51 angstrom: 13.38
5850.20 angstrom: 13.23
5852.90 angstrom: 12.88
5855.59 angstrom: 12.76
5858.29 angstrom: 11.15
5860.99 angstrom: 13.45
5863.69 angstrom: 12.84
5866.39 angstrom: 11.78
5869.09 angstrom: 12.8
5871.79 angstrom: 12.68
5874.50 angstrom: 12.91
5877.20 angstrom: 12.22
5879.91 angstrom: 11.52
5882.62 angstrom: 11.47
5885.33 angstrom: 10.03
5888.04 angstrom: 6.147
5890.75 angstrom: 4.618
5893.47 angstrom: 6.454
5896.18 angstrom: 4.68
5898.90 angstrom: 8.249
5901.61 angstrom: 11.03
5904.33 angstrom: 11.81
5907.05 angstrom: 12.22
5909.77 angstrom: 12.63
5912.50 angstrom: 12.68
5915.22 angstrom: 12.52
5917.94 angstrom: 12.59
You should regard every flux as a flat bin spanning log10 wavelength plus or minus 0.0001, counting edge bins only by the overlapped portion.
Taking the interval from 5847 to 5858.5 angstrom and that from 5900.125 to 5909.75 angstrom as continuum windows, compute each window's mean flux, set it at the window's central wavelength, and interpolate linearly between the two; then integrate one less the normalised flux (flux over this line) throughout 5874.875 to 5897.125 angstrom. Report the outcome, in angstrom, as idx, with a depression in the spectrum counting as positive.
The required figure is 6.44 angstrom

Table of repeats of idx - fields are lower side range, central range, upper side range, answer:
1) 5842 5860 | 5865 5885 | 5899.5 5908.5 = 0.3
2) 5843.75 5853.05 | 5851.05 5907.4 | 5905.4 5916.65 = 10.0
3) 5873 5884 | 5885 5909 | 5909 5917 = 7.7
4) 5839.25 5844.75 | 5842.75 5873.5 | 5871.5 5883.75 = 0.6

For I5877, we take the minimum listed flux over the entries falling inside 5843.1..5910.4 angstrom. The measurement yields 4.618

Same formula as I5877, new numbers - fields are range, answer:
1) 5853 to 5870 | 11.15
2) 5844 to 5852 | 13.23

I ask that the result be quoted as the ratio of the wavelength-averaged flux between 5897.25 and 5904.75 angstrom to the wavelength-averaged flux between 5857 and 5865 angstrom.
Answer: 0.8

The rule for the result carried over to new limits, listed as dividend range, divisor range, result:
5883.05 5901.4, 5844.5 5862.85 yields 0.56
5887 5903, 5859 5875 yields 0.54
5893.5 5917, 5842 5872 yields 0.82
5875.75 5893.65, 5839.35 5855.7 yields 0.68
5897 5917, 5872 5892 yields 1.14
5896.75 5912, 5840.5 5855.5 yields 0.82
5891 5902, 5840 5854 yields 0.52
